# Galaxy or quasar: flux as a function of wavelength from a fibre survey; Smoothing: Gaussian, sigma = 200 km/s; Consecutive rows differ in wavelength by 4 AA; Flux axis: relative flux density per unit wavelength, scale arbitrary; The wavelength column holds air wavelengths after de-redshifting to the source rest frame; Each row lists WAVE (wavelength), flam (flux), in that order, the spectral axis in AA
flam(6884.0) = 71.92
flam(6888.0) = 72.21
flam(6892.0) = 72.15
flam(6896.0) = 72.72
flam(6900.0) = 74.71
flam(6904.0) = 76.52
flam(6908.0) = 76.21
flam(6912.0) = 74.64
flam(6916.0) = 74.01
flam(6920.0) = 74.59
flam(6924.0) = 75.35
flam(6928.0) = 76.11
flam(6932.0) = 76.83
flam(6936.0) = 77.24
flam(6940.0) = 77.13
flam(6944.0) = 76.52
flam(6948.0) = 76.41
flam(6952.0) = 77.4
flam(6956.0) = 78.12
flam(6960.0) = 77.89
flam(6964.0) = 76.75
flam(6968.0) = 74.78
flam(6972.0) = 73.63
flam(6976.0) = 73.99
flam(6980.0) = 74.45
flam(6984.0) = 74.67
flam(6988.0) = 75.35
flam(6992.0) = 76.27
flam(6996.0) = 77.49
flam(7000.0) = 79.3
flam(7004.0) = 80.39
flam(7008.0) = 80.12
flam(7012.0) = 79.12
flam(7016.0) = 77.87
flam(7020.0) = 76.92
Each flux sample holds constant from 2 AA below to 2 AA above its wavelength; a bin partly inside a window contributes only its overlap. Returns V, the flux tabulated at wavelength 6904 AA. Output 76.52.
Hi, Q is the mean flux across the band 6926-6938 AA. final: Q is 76.7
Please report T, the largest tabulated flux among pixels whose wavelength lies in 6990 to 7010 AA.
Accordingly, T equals 80.39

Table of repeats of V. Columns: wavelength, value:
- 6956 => 78.12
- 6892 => 72.15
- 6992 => 76.27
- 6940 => 77.13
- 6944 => 76.52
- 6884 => 71.92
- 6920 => 74.59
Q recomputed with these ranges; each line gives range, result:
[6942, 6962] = 77.3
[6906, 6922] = 74.9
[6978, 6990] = 74.8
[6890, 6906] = 74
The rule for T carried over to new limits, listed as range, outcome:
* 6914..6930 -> 76.11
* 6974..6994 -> 76.27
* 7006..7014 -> 80.12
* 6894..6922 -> 76.52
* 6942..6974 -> 78.12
